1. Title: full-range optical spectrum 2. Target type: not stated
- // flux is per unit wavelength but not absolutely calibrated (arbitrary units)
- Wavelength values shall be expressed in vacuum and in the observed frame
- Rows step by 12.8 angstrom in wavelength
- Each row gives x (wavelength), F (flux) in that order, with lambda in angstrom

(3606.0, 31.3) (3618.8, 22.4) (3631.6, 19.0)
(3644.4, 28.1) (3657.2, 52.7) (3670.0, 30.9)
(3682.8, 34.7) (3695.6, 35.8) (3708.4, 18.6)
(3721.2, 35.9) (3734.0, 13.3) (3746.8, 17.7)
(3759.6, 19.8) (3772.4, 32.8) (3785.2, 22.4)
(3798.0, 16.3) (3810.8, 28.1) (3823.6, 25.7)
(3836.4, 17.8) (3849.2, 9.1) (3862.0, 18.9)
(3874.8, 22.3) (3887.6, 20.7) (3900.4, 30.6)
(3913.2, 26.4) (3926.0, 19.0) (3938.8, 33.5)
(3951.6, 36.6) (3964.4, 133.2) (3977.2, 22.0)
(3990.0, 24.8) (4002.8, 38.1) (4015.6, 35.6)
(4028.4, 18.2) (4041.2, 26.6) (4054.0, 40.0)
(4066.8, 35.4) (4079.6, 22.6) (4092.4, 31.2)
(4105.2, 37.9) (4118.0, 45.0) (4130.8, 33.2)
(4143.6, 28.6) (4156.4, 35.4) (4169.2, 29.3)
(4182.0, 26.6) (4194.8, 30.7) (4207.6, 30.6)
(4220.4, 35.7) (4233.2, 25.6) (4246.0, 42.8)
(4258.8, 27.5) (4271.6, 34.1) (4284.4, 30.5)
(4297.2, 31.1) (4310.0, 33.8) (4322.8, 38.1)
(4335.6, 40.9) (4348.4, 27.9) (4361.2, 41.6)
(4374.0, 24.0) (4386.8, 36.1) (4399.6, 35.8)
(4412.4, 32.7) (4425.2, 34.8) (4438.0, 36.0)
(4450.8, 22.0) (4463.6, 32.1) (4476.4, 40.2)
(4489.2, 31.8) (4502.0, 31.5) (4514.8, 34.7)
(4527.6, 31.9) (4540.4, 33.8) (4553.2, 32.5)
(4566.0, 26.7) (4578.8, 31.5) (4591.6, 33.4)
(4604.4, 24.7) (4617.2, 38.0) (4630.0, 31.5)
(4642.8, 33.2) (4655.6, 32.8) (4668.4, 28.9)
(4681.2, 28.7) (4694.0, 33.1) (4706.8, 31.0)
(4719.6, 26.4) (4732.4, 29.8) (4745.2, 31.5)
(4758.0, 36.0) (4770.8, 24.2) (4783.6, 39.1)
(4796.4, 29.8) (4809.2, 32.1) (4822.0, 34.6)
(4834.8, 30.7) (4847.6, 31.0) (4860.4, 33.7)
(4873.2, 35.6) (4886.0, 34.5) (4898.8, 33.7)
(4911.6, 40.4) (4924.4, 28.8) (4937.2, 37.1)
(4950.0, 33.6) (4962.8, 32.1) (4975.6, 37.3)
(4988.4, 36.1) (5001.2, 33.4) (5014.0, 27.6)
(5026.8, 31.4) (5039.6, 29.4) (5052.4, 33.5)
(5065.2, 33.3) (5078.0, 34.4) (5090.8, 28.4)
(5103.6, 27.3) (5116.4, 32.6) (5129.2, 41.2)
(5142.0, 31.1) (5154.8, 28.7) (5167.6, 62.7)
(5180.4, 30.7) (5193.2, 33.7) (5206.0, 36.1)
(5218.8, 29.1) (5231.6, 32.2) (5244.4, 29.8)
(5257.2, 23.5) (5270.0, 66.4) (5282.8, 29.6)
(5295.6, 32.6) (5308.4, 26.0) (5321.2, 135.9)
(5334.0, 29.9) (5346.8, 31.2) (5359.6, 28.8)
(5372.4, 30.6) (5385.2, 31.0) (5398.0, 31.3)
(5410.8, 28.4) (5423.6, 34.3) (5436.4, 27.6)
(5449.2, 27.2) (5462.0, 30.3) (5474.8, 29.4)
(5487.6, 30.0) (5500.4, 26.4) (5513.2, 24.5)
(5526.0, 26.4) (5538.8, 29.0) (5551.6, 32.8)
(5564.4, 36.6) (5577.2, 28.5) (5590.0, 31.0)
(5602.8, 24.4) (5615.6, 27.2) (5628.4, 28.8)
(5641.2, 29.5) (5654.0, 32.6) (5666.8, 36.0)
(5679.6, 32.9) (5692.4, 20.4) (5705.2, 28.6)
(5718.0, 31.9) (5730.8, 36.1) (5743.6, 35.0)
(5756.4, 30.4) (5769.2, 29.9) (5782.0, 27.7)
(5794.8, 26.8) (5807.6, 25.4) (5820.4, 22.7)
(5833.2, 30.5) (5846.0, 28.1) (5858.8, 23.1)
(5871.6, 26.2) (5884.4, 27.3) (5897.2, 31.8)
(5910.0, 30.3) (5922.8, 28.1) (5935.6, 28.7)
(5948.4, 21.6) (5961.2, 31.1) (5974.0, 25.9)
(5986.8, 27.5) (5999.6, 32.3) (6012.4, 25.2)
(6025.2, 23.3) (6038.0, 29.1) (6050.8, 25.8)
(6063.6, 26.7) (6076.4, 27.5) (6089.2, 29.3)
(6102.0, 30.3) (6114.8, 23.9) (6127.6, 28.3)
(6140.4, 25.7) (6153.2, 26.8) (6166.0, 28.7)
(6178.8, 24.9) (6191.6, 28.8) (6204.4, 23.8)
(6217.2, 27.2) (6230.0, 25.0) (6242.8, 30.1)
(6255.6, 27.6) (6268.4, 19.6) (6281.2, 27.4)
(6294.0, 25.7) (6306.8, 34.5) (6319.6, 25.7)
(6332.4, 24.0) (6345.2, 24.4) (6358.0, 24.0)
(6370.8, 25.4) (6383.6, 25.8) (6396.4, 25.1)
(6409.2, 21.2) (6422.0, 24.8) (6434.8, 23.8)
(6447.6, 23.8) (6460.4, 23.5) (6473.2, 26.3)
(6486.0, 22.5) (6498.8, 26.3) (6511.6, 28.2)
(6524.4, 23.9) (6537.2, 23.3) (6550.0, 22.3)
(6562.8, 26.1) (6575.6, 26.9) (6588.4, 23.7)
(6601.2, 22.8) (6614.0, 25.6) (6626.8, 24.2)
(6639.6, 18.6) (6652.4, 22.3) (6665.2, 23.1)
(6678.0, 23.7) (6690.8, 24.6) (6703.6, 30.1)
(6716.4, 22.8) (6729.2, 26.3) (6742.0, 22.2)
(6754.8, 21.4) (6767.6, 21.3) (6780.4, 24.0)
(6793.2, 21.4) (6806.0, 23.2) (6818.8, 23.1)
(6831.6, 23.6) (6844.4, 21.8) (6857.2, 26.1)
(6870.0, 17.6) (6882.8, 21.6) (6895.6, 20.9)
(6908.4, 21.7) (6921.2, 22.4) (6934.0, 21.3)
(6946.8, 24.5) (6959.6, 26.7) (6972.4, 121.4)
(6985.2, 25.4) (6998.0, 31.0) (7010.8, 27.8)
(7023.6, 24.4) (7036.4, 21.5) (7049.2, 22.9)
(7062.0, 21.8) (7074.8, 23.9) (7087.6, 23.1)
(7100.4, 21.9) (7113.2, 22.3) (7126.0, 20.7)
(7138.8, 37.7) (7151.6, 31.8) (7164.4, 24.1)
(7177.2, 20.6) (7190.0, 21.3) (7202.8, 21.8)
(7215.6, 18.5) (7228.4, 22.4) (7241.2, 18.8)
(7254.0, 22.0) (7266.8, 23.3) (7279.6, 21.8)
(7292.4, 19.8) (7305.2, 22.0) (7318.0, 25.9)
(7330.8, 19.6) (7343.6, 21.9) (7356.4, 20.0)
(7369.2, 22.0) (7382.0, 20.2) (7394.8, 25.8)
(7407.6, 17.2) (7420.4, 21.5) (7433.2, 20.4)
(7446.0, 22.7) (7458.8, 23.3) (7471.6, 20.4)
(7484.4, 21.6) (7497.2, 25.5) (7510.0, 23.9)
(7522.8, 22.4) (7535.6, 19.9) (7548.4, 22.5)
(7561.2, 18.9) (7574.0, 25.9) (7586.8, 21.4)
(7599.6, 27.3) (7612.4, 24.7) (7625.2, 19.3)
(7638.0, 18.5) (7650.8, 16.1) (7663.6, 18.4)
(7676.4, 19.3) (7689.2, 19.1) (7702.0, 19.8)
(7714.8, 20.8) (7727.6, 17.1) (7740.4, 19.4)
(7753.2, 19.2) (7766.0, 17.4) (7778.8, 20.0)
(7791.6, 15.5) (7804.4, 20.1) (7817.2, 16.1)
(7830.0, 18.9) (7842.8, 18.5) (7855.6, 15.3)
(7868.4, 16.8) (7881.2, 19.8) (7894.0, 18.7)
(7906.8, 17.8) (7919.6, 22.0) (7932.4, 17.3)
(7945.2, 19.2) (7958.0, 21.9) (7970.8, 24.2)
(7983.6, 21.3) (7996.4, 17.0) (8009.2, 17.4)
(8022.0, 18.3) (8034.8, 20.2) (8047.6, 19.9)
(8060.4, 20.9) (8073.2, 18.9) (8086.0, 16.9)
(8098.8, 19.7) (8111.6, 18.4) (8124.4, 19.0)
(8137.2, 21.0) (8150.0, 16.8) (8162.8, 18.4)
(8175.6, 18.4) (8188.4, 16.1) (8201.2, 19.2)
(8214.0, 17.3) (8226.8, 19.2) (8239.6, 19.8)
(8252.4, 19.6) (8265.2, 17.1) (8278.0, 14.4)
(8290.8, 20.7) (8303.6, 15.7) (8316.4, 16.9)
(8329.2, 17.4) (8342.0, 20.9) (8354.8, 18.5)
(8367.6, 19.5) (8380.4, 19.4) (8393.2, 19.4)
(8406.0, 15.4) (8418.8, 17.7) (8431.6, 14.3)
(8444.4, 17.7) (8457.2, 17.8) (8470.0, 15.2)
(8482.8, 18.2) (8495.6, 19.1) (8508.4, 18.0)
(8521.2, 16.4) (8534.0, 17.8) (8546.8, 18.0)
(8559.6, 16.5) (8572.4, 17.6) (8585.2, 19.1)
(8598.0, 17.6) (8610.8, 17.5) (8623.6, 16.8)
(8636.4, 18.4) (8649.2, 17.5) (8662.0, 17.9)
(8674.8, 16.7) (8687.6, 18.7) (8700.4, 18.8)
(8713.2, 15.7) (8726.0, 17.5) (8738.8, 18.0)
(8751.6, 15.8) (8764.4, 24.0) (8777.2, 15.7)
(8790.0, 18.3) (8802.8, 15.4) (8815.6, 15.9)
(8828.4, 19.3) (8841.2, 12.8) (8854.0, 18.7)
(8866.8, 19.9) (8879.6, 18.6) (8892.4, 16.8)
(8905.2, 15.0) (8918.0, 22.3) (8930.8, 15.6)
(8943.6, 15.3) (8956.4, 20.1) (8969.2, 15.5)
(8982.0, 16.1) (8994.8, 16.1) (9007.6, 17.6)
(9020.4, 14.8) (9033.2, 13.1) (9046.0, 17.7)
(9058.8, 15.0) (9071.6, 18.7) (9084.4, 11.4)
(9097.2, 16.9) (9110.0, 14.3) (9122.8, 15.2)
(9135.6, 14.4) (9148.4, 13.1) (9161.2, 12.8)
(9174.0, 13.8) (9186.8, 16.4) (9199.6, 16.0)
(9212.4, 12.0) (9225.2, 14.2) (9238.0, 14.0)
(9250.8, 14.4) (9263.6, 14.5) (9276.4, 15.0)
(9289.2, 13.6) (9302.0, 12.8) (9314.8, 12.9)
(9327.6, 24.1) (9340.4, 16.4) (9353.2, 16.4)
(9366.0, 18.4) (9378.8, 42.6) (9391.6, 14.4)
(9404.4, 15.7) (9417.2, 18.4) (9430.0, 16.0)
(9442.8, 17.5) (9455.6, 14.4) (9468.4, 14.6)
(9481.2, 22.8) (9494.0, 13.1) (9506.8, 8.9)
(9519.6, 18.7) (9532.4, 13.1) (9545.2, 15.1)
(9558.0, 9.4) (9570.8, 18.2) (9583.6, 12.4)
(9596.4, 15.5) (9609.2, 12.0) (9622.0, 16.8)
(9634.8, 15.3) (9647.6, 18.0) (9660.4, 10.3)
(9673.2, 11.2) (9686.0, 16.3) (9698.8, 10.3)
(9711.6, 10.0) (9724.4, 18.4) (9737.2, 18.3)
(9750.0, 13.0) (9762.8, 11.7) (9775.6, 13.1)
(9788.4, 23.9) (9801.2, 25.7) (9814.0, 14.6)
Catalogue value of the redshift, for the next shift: 0.06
